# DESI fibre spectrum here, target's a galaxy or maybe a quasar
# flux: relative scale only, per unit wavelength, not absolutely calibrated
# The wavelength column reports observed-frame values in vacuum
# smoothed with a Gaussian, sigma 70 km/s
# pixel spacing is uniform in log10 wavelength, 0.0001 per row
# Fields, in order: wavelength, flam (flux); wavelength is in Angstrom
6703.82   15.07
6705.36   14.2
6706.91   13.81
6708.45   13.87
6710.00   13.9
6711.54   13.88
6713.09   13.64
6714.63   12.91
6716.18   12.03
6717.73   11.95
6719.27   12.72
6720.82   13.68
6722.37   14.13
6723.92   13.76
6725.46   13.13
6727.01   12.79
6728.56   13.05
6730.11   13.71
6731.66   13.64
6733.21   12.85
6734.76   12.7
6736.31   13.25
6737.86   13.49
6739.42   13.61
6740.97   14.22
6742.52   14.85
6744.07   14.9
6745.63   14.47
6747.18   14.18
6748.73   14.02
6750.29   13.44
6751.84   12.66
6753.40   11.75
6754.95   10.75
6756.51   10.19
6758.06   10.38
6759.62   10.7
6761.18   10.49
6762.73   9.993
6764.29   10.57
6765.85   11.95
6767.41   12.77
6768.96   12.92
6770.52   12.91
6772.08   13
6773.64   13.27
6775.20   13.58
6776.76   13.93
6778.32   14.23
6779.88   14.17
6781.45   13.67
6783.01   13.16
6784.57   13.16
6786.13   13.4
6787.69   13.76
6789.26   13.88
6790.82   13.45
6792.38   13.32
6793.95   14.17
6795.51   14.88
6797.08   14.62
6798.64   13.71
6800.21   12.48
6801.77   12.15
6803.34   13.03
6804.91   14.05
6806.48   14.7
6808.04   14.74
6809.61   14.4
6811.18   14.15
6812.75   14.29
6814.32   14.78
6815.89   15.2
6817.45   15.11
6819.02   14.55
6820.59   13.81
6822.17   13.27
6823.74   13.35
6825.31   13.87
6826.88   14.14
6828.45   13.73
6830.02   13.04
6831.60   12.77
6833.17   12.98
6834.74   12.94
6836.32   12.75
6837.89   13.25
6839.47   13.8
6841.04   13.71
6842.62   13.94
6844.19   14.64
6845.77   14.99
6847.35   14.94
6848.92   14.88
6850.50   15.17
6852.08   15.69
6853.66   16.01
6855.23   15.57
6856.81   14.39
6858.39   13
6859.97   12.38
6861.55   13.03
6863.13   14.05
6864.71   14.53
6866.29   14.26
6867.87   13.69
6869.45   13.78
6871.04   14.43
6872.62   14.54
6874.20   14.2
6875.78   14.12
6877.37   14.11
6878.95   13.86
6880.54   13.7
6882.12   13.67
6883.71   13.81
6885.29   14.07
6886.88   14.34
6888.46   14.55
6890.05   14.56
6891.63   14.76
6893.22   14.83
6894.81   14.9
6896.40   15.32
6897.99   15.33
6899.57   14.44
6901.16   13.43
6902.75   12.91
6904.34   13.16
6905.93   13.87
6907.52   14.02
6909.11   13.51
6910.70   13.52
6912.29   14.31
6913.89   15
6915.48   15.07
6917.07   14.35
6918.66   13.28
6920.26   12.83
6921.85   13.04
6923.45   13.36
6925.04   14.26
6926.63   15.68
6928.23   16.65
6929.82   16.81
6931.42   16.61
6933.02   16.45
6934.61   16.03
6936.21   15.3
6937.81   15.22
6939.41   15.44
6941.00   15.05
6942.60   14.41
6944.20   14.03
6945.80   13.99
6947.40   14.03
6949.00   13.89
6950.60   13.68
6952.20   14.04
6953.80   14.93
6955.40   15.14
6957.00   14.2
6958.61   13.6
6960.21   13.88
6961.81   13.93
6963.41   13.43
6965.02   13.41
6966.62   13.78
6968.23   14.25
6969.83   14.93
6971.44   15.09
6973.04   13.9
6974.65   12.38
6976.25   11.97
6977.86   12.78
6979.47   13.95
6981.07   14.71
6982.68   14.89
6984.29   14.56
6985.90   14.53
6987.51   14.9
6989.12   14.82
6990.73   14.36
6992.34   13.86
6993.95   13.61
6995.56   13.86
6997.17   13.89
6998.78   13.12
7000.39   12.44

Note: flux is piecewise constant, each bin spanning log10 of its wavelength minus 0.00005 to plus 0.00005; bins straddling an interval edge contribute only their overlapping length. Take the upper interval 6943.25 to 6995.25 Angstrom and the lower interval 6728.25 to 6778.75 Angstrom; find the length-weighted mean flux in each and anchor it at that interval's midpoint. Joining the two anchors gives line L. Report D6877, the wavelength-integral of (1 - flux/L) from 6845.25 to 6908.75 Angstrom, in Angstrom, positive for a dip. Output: -3.6 Angstrom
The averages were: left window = 12.8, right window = 14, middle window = 14.3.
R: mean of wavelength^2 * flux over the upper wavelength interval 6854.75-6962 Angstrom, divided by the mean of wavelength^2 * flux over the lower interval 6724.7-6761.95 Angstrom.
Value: 1.17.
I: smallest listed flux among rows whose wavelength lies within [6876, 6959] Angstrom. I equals 12.83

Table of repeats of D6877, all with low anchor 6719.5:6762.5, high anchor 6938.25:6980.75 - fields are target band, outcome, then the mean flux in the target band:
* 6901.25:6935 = -1.58 Angstrom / 14.5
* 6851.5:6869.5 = -0.88 Angstrom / 14.2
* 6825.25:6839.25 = 0.14 Angstrom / 13.3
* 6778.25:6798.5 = -0.98 Angstrom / 13.8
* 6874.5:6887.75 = -0.32 Angstrom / 14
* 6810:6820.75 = -1.03 Angstrom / 14.6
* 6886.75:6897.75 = -0.89 Angstrom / 14.8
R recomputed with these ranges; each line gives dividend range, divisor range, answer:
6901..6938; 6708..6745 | 1.14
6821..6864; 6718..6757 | 1.08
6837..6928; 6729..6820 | 1.10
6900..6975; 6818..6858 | 1.05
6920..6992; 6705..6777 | 1.19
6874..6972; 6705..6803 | 1.15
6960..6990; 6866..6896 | 1.01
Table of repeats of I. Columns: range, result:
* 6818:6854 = 12.75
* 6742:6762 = 10.19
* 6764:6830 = 10.57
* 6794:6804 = 12.15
